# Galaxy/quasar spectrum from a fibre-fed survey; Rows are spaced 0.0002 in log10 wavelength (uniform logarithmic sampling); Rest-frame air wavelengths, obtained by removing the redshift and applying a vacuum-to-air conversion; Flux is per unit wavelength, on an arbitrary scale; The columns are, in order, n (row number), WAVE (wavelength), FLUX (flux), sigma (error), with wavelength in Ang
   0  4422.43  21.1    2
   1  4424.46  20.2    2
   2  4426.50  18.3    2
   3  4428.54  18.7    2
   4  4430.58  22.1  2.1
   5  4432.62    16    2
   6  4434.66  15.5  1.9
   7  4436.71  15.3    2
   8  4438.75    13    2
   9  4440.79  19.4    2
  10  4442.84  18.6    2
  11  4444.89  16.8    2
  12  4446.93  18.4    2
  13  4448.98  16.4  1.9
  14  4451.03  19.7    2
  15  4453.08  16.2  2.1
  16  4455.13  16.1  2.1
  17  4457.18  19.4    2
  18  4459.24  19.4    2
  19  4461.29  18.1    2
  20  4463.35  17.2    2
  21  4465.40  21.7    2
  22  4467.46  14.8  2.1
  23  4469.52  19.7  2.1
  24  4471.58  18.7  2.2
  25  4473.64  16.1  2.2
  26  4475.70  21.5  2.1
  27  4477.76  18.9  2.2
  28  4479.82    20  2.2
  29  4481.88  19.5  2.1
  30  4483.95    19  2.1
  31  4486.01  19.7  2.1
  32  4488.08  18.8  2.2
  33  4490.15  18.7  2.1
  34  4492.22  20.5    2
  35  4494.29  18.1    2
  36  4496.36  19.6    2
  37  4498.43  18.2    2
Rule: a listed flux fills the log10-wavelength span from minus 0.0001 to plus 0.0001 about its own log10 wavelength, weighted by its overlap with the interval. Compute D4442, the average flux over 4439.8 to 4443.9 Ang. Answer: 18.9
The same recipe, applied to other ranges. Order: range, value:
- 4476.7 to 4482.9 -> 19.5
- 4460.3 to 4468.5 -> 17.9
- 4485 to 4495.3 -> 19.1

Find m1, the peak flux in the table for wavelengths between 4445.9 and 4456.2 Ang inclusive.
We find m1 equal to 19.7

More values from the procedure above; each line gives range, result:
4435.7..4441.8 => 19.4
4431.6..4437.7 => 16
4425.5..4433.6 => 22.1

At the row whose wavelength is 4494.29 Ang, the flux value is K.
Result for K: 18.1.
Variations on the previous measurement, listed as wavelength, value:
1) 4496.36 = 19.6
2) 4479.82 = 20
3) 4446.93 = 18.4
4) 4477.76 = 18.9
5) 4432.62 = 16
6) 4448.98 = 16.4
